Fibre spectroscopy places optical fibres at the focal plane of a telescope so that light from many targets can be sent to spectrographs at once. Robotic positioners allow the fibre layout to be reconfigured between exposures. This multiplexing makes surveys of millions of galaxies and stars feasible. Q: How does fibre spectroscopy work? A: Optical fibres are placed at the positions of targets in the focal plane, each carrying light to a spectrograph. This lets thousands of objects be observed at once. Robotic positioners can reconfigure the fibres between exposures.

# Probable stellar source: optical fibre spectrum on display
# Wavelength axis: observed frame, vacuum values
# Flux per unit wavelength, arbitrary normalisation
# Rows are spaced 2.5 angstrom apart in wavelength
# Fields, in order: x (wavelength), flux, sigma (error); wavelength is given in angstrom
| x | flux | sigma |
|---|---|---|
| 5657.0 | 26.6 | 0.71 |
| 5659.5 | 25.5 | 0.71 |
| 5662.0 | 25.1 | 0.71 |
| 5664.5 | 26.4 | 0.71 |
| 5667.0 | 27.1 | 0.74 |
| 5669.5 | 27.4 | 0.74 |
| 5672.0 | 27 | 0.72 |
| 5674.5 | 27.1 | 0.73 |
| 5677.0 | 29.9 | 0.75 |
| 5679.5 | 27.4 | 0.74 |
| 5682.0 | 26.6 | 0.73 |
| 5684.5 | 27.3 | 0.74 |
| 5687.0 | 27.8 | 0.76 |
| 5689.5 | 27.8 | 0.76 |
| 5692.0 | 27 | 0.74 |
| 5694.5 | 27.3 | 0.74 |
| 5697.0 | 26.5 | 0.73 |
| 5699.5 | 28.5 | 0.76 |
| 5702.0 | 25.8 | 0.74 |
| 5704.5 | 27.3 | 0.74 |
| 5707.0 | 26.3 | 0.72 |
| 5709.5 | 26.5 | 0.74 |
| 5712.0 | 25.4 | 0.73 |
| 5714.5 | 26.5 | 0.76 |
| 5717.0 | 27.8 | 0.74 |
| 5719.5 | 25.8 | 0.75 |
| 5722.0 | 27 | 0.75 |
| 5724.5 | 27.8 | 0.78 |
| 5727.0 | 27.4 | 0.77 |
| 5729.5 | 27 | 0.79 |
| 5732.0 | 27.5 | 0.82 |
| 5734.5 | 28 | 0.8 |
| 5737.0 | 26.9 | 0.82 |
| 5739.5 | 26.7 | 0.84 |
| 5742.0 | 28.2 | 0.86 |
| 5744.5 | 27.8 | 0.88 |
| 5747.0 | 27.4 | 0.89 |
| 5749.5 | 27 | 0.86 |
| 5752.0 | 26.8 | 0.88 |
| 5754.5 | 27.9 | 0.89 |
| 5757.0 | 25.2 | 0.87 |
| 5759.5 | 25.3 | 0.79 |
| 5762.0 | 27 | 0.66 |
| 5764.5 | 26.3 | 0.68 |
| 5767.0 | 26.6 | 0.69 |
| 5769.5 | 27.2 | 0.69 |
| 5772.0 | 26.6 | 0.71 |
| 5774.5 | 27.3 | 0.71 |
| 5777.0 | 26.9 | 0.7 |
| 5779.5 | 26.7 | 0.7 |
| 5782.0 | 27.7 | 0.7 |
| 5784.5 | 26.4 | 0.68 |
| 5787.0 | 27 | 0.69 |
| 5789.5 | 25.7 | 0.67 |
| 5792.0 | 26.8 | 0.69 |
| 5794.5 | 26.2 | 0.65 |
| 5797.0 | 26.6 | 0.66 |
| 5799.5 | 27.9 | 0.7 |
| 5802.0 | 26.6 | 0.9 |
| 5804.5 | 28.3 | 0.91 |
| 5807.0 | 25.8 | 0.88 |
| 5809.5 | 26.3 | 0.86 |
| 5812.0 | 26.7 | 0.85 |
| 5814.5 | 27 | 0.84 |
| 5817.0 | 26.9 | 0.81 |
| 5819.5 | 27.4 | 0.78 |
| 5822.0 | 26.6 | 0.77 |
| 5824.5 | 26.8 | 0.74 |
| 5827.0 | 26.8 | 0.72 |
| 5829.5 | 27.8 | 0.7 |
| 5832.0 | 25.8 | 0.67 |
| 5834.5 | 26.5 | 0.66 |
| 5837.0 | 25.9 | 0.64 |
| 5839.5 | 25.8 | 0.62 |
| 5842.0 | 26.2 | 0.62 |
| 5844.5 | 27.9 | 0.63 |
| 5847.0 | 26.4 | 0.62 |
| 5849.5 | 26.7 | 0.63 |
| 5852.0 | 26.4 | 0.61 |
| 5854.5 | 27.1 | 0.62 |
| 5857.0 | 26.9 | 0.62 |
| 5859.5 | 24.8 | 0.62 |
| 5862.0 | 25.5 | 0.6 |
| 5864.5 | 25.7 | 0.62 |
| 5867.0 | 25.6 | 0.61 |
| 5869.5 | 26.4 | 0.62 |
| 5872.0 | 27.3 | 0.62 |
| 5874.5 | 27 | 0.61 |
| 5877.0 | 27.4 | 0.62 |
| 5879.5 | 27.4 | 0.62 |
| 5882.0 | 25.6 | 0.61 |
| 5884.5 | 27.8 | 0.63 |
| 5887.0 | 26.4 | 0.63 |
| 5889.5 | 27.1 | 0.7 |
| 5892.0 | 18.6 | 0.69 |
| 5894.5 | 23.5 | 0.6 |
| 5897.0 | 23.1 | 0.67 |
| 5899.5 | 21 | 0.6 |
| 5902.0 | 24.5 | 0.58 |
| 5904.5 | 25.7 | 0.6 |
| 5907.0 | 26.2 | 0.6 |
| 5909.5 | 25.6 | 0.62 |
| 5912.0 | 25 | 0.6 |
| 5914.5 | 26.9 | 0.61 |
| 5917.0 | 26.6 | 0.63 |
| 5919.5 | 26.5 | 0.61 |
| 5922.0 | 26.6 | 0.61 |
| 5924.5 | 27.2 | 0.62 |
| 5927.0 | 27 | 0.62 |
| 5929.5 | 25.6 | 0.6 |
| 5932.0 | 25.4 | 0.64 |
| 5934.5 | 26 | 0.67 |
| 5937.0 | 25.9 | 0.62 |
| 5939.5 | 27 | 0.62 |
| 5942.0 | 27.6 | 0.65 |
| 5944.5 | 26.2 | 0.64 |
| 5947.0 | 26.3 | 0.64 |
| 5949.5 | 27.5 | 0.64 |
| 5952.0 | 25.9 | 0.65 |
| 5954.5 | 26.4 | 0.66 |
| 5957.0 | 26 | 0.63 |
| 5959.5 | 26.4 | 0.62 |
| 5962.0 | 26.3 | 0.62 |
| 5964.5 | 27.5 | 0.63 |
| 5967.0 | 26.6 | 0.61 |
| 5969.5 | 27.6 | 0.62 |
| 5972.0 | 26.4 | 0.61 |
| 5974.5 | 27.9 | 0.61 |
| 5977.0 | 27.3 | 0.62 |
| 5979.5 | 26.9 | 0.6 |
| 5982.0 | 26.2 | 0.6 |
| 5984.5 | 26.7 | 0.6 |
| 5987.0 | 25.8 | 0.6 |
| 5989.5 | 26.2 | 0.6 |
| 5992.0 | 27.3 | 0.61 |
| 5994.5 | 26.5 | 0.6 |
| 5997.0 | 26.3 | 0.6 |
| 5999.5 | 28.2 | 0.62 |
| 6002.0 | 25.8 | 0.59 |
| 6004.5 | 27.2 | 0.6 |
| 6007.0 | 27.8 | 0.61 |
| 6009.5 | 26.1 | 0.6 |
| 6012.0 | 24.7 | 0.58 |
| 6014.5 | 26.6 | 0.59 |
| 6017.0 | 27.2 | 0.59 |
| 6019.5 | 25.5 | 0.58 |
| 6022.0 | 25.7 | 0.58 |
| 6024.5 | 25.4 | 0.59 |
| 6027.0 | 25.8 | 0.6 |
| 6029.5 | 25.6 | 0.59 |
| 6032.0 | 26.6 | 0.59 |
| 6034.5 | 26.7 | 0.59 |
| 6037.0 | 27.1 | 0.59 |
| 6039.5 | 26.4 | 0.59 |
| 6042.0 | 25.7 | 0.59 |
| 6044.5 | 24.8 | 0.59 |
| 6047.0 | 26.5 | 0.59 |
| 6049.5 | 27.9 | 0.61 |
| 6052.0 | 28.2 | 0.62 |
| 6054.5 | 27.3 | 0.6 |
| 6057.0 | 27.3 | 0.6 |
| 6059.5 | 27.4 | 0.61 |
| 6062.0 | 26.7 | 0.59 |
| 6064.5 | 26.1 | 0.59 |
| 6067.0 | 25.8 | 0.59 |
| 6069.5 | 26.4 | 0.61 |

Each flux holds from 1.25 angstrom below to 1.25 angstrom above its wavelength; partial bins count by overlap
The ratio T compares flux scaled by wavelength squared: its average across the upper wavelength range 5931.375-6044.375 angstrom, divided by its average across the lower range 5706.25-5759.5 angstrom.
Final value 1.07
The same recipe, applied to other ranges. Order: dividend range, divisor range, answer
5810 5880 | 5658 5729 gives 1.04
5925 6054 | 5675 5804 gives 1.07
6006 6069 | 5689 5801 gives 1.08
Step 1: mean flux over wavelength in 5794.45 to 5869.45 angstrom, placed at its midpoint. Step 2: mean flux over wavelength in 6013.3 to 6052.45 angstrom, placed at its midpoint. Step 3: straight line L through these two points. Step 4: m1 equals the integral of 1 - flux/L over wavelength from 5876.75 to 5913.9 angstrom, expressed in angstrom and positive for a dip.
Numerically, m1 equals 2.1 angstrom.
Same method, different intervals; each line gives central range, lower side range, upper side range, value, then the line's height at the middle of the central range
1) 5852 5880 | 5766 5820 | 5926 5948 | 0.2 angstrom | 26.6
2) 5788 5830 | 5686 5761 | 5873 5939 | -0.7 angstrom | 26.4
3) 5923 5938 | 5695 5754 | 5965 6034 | 0.3 angstrom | 26.7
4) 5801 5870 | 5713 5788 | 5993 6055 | 0.8 angstrom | 26.8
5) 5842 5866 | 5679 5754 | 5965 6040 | 0.4 angstrom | 26.8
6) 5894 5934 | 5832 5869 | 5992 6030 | 1.3 angstrom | 26.3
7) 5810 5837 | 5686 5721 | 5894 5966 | -0.4 angstrom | 26.4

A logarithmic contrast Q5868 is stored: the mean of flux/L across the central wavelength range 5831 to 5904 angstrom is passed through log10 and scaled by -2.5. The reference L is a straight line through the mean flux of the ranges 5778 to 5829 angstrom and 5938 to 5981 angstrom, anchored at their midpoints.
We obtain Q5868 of 0.045 mag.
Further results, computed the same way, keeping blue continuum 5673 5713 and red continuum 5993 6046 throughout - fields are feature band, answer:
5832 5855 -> 0.011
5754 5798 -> 0.013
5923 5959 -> 0.003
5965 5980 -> -0.030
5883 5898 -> 0.092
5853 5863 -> 0.025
